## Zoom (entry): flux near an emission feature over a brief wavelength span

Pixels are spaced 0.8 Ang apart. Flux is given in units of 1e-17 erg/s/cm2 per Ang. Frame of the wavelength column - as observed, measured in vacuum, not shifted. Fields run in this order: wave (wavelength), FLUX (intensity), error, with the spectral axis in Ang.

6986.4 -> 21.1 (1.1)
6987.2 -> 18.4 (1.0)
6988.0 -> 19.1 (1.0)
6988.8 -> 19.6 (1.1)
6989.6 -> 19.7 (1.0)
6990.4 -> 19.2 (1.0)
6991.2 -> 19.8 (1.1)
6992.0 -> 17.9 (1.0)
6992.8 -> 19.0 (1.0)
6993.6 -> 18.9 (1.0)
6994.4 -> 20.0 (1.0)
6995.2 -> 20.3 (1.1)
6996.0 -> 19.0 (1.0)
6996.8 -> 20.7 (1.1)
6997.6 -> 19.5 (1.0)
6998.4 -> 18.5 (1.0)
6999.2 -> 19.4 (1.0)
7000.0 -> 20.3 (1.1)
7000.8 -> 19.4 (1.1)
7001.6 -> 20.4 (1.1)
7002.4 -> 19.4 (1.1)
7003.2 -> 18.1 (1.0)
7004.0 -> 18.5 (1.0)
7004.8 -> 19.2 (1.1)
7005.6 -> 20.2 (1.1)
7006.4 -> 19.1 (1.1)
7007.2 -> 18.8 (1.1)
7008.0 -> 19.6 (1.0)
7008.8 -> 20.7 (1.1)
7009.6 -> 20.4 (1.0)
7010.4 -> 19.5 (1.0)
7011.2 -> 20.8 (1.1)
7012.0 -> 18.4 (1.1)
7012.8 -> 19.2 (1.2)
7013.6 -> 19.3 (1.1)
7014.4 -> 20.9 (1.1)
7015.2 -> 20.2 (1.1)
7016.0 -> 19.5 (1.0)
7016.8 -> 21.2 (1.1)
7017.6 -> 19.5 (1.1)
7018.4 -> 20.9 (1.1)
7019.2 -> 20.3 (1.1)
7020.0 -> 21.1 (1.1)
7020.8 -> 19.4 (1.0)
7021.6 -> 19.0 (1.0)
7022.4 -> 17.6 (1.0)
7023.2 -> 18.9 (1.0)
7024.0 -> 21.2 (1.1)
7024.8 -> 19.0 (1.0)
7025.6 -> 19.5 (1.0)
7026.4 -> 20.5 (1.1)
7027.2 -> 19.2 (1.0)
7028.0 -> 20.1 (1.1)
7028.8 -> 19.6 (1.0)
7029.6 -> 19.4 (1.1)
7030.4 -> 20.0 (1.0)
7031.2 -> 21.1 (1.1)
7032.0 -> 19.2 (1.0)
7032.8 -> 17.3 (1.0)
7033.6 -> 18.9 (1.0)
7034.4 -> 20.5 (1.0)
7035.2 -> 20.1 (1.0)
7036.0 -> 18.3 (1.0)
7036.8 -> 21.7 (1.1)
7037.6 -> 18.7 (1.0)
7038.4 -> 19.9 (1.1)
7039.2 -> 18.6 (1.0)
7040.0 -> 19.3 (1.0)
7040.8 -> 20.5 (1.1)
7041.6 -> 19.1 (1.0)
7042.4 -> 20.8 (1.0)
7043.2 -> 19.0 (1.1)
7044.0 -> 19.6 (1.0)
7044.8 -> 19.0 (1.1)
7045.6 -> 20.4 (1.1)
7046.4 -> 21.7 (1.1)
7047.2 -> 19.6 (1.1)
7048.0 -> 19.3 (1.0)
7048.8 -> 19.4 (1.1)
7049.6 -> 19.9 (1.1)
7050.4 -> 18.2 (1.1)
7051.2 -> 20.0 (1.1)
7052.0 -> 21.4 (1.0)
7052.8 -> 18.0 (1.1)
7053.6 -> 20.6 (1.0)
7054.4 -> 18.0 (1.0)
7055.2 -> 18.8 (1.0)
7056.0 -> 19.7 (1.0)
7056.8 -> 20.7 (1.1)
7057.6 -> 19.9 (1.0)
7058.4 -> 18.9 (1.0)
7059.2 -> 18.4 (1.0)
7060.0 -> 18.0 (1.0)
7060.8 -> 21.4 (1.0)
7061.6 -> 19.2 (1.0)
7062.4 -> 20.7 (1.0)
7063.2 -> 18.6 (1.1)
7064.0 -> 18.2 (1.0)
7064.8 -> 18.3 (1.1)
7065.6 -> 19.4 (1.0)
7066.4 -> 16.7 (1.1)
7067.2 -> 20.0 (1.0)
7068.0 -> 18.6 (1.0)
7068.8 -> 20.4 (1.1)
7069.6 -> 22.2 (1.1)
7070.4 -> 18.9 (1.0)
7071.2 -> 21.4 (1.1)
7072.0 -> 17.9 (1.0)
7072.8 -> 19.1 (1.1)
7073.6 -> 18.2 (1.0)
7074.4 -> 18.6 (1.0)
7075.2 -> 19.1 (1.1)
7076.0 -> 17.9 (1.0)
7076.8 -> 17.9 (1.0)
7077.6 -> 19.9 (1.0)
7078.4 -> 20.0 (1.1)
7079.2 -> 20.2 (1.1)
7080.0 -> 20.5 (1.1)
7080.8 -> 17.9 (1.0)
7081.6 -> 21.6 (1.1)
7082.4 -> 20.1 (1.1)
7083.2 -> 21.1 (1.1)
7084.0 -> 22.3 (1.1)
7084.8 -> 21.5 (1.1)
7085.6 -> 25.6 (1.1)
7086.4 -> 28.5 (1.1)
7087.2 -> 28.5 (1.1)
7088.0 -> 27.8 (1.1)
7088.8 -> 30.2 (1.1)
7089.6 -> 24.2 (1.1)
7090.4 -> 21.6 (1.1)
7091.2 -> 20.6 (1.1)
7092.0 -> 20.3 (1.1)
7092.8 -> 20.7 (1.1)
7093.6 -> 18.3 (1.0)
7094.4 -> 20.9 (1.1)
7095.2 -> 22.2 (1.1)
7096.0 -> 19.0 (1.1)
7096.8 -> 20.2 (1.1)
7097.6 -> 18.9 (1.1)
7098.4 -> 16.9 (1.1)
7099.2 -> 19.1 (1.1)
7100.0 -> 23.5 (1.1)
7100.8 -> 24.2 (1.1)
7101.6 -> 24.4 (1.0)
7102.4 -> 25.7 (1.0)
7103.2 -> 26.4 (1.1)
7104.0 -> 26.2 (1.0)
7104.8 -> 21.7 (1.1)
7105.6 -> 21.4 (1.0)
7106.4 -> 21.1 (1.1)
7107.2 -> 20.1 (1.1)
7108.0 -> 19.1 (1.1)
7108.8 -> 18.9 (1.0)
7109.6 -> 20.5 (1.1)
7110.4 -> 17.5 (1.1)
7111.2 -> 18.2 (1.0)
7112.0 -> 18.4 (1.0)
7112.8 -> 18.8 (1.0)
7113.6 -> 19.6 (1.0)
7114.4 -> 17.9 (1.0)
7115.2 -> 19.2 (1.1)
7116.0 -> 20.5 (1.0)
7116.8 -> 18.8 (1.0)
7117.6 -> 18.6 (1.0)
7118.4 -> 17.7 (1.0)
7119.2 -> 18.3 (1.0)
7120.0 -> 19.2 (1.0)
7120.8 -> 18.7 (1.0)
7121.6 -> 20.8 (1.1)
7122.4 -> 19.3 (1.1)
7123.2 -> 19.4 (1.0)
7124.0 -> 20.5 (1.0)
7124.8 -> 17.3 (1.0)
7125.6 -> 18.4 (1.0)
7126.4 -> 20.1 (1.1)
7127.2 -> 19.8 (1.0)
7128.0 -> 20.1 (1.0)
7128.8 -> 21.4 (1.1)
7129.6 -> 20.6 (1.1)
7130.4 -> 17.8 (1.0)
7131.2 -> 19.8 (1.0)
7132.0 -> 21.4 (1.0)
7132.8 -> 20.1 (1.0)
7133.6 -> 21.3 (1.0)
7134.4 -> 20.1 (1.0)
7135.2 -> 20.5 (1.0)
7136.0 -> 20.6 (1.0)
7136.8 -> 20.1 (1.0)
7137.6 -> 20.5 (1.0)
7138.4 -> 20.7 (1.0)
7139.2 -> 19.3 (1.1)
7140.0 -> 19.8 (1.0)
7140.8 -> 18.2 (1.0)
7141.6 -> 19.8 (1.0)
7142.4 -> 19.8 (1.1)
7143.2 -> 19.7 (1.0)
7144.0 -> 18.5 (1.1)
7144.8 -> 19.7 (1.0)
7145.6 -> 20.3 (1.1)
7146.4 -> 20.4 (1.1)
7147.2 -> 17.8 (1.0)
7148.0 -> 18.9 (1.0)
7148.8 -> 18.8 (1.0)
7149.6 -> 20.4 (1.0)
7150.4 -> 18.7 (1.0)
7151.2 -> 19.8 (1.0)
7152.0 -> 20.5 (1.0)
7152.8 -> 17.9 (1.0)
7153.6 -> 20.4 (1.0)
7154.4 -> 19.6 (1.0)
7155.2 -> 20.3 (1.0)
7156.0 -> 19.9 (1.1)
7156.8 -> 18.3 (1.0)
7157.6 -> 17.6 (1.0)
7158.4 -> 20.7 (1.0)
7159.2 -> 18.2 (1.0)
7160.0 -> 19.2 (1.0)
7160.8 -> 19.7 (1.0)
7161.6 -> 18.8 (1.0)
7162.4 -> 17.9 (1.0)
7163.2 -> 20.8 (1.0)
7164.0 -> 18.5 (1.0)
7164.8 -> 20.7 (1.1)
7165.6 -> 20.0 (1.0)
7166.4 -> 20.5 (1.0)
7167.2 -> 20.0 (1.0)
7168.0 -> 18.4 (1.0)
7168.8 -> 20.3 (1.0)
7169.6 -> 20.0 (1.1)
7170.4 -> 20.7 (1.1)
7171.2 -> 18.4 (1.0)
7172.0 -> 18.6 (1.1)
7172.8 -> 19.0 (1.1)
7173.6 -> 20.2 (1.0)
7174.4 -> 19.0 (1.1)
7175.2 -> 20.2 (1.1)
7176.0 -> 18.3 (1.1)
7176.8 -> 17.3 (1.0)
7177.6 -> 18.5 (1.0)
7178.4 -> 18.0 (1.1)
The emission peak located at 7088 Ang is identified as [S II]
